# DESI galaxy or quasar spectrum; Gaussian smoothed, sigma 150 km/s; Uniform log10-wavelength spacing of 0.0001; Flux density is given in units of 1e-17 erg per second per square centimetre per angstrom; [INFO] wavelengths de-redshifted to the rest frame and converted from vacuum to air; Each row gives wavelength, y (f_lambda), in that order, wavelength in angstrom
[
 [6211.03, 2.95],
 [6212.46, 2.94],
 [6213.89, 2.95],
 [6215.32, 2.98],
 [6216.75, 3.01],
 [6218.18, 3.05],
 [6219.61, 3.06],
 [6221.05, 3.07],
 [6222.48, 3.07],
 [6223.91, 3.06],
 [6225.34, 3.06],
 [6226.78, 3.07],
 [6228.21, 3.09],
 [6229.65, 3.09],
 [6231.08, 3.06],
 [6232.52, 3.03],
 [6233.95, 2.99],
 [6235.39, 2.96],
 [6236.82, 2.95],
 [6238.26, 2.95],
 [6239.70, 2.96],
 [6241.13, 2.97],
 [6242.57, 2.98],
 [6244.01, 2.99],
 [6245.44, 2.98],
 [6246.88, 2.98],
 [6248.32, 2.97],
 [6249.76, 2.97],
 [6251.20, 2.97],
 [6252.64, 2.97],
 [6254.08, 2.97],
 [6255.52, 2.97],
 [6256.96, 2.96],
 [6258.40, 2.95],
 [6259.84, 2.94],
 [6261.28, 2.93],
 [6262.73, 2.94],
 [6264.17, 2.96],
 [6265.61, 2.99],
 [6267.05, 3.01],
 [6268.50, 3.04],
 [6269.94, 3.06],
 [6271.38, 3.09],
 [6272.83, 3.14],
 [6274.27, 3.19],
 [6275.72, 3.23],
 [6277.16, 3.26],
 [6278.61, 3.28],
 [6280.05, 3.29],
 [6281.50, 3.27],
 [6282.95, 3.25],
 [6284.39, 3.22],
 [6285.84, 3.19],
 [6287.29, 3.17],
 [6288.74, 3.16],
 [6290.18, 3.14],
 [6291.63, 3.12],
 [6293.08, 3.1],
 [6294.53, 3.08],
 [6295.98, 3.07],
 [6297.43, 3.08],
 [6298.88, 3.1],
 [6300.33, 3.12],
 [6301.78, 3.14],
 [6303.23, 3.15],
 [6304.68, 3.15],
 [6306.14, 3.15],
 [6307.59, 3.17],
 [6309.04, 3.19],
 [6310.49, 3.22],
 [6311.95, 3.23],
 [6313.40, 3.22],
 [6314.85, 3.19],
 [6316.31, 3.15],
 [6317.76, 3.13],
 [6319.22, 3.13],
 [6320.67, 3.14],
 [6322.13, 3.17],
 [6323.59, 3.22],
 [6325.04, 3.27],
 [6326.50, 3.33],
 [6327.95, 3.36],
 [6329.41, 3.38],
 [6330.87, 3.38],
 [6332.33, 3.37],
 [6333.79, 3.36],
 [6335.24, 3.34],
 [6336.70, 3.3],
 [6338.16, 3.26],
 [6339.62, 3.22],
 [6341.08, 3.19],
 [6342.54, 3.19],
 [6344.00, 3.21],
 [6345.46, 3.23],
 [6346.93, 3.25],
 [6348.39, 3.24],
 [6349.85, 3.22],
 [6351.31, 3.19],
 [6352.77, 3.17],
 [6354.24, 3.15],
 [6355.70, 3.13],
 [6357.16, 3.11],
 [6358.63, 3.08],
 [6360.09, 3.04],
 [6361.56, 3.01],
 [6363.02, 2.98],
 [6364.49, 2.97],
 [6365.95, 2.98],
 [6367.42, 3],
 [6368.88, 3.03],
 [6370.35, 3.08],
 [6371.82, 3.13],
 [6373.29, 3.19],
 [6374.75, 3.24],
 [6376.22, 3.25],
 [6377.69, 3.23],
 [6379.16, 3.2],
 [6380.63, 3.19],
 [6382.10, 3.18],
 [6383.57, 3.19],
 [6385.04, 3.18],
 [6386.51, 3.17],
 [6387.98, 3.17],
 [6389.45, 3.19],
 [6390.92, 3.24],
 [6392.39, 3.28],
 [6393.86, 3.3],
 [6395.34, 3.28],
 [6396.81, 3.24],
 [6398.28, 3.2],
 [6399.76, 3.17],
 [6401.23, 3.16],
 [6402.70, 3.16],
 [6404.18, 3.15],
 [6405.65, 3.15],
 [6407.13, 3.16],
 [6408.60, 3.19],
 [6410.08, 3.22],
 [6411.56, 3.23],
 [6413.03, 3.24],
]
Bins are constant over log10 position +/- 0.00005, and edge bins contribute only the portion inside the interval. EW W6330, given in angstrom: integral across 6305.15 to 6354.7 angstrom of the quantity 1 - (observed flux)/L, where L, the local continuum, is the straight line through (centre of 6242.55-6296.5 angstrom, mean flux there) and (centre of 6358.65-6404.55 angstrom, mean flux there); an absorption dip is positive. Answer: -1.8 angstrom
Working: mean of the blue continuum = 3.07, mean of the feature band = 3.23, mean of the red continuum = 3.15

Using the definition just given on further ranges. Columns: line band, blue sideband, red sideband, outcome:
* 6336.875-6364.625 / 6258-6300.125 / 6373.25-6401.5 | 0.2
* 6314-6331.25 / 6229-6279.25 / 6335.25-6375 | -0.7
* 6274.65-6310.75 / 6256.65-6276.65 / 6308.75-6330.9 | -0.5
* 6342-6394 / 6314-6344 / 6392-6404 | 1.3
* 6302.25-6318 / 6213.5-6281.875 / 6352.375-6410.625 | -0.4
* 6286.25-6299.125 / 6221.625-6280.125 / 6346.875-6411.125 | -0.2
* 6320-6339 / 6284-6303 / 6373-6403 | -0.8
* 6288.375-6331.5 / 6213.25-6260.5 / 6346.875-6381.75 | -1.5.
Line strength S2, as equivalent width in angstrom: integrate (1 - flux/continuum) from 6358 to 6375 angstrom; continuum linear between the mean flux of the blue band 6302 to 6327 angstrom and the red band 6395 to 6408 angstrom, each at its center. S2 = 0.7 angstrom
